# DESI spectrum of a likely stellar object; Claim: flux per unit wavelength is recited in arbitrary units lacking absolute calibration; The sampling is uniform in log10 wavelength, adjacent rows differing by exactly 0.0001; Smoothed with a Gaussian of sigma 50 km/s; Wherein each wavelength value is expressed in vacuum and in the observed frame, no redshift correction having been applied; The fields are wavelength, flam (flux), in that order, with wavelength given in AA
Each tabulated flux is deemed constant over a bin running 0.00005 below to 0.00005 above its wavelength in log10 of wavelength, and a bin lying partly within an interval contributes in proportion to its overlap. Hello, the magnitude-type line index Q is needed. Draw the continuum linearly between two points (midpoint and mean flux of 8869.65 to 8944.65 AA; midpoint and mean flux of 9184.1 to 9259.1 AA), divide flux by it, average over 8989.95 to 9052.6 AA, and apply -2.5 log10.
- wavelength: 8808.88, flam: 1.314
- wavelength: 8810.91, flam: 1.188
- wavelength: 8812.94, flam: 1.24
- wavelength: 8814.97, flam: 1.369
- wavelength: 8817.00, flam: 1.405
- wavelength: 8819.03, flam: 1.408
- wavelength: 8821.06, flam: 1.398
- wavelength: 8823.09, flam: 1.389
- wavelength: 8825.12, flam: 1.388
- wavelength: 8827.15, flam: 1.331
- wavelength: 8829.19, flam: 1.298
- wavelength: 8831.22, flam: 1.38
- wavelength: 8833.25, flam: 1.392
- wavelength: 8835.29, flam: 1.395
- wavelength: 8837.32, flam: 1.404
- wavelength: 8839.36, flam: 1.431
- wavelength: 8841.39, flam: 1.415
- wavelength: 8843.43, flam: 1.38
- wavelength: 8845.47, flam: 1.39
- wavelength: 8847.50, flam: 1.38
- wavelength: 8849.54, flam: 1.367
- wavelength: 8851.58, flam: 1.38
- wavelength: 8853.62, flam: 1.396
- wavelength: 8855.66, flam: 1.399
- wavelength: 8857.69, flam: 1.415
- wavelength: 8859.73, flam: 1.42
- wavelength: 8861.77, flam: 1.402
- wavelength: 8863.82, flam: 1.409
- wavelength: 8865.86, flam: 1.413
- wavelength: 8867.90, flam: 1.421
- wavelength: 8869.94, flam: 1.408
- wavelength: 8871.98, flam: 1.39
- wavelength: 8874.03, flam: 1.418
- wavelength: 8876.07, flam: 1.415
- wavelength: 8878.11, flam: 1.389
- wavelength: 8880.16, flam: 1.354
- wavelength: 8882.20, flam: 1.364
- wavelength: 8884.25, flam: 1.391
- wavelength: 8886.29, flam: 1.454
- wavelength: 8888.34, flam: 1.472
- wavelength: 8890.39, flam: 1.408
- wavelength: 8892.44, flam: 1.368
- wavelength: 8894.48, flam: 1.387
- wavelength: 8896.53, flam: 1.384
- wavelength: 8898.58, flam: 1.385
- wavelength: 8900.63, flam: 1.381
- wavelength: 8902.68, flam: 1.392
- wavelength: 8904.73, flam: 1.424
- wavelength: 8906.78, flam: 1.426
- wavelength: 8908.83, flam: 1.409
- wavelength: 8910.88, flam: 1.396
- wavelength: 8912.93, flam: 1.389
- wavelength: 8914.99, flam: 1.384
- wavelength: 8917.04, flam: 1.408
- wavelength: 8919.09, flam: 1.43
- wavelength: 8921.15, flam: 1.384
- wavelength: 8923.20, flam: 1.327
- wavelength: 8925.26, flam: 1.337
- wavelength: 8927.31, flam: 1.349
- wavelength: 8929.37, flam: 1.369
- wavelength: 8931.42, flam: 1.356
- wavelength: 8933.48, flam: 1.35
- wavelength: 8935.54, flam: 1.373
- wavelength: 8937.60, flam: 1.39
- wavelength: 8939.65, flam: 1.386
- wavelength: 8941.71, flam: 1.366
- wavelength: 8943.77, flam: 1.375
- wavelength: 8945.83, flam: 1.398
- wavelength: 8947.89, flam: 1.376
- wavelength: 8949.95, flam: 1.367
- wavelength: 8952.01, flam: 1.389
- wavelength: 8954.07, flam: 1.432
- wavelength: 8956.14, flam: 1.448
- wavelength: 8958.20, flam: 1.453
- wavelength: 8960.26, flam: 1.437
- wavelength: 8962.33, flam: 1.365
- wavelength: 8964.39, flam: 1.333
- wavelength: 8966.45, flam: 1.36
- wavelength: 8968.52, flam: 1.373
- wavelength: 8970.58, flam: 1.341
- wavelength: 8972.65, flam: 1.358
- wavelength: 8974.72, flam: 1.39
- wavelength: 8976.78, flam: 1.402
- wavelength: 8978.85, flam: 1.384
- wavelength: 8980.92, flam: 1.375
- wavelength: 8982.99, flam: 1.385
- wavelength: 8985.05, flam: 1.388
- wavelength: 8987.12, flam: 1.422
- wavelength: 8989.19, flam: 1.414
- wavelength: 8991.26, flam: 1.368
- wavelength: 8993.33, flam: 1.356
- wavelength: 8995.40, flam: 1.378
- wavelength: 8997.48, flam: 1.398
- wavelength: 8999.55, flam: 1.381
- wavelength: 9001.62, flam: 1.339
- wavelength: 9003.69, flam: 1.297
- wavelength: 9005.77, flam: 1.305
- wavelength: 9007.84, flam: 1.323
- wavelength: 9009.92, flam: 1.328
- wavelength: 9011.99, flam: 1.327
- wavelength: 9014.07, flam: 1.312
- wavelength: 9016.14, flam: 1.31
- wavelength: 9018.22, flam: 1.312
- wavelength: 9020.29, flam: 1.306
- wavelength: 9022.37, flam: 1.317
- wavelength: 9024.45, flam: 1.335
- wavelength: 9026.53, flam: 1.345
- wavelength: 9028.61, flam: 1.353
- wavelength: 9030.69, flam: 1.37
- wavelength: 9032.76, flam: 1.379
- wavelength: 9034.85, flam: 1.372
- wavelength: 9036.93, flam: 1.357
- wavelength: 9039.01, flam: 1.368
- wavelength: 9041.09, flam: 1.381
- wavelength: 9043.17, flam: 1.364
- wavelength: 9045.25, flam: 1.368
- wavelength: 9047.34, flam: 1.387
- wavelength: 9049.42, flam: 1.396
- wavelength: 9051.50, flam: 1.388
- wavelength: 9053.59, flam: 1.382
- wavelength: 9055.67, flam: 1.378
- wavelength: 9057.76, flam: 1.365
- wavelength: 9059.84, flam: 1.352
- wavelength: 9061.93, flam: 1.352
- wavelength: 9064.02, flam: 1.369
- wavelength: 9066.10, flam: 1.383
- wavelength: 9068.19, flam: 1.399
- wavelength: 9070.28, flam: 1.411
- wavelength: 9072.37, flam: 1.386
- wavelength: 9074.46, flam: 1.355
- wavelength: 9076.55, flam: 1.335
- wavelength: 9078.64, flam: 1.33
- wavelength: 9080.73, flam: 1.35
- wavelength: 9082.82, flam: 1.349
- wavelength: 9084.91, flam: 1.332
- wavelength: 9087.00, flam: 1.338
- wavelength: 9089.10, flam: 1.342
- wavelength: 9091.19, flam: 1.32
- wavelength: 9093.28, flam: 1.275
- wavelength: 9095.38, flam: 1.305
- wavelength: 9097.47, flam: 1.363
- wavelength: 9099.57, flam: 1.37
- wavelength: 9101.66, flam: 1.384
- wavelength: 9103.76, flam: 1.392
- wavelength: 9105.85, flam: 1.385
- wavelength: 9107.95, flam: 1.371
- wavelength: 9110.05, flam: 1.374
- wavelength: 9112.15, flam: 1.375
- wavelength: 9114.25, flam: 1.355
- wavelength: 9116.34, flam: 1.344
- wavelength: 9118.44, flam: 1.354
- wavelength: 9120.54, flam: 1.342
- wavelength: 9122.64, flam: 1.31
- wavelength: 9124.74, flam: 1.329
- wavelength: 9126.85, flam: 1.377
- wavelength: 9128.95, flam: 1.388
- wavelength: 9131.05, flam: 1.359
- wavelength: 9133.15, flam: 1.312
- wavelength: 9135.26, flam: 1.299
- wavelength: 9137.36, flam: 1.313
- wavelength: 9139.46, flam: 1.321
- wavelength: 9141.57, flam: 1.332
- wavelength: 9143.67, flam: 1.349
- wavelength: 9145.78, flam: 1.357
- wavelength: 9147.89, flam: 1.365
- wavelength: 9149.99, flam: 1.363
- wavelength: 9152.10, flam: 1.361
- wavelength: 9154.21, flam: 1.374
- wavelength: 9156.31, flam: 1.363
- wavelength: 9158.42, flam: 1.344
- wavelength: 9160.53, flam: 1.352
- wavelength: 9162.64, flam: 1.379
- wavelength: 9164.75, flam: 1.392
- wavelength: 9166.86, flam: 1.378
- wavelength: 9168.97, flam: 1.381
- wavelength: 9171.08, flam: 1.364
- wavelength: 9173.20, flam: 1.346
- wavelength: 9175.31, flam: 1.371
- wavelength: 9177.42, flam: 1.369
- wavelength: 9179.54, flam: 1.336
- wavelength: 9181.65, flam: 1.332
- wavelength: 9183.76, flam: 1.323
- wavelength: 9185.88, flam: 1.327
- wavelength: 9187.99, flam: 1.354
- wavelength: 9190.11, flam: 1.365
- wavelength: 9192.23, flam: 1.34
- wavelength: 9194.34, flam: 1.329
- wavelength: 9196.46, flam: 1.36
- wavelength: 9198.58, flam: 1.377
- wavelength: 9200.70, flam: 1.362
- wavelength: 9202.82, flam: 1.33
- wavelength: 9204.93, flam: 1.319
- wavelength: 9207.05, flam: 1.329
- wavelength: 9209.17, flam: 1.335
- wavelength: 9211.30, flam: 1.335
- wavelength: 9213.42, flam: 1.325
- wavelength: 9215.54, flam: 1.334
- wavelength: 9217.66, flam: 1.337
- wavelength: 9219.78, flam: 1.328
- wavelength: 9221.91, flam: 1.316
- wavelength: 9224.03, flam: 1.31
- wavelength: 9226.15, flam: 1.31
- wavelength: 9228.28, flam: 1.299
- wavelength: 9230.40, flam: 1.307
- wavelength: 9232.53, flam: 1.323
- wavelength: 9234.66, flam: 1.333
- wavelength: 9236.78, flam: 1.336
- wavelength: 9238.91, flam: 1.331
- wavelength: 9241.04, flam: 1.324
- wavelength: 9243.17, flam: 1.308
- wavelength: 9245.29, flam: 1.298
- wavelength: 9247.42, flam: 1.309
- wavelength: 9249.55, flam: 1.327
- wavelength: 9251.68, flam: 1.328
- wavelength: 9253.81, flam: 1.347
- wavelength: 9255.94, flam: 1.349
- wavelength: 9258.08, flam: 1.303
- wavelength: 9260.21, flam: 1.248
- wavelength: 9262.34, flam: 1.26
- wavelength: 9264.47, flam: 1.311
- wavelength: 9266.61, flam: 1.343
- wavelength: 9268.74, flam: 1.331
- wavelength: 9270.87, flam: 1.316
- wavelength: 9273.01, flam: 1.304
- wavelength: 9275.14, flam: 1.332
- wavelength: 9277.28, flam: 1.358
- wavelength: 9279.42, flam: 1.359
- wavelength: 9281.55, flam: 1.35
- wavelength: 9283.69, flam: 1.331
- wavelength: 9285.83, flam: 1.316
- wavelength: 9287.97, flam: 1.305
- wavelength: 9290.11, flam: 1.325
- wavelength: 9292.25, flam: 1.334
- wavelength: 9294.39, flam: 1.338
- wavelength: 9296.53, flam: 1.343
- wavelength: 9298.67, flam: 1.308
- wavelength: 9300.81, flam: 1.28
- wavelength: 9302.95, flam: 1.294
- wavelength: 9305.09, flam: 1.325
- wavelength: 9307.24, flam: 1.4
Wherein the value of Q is 0.01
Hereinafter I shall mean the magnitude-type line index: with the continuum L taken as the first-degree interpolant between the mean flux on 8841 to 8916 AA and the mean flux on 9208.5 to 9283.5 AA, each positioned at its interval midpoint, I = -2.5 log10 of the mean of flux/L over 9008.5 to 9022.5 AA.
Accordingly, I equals 0.04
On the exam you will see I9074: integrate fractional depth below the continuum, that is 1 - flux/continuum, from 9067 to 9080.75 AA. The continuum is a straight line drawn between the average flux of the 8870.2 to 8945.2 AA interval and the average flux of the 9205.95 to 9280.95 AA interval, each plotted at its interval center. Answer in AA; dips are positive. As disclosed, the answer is -0.1 AA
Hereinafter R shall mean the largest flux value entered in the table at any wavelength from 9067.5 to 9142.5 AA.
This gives 1.411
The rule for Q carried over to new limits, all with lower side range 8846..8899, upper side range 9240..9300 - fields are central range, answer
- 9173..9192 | -0.006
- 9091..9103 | 0.014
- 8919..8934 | 0.024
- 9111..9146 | 0.006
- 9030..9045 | -0.003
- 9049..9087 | -0.004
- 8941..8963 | -0.013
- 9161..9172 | -0.029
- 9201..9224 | 0.003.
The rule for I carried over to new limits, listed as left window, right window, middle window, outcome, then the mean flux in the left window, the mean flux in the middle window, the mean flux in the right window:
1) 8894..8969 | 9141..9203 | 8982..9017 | 0.018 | 1.39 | 1.36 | 1.36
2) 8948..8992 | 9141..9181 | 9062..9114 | 0.012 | 1.39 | 1.36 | 1.36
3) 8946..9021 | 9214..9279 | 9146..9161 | -0.020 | 1.37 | 1.36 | 1.32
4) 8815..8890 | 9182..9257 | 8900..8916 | -0.011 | 1.4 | 1.4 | 1.33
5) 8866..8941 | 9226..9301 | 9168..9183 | -0.015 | 1.39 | 1.36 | 1.32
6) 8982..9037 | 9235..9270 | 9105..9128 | -0.016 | 1.35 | 1.36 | 1.32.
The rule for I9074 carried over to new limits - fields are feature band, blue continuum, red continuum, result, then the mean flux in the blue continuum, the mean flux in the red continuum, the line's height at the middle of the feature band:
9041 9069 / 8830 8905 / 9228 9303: -0.3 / 1.4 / 1.32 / 1.36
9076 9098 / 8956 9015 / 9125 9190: 0.5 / 1.37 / 1.35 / 1.36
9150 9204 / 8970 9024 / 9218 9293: -1.0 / 1.35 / 1.32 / 1.33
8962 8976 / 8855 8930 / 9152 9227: 0.2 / 1.4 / 1.35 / 1.38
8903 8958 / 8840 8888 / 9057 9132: 0.0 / 1.4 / 1.36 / 1.39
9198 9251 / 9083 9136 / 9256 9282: 0.1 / 1.35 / 1.32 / 1.33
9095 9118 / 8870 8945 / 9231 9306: -0.3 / 1.39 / 1.32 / 1.35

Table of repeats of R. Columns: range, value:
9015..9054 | 1.396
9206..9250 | 1.337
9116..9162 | 1.388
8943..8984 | 1.453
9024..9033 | 1.379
